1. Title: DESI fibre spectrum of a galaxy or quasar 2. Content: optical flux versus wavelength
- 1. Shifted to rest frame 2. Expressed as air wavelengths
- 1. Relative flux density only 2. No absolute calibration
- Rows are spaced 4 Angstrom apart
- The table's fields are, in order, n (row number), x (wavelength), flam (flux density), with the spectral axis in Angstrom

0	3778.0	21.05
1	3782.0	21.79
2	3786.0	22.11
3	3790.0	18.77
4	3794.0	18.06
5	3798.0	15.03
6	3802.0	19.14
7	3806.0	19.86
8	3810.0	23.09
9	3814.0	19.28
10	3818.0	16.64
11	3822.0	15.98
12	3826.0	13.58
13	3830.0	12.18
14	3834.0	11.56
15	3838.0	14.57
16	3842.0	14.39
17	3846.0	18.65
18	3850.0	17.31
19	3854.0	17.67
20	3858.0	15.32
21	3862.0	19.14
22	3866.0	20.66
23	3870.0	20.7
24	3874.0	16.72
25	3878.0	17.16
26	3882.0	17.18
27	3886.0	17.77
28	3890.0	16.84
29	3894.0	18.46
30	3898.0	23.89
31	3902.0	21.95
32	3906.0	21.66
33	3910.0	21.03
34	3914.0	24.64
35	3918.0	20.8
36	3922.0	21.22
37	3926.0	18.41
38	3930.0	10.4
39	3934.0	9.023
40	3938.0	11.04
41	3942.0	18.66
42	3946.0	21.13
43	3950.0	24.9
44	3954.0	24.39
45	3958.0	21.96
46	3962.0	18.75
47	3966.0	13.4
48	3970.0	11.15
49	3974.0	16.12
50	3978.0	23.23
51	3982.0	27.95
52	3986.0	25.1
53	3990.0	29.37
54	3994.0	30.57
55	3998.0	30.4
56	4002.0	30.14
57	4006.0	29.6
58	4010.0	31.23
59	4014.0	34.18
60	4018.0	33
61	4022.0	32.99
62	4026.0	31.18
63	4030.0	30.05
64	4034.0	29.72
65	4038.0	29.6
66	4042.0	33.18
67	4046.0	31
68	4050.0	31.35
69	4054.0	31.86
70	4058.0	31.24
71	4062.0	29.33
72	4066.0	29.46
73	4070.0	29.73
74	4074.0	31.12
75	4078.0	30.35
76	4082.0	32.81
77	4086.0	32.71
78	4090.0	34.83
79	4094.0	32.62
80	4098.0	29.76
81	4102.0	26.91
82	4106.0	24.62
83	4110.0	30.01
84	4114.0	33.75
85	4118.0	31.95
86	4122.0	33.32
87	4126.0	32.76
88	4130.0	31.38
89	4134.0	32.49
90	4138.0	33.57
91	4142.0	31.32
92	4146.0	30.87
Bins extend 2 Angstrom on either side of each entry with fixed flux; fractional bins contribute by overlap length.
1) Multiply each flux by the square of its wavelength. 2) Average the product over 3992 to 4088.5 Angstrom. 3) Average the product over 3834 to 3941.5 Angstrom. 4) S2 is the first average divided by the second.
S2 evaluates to 1.89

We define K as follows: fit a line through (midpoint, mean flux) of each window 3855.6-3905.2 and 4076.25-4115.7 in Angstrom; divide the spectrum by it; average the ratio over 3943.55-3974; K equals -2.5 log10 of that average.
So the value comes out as 0.20 mag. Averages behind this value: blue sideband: 18.9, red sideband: 30.8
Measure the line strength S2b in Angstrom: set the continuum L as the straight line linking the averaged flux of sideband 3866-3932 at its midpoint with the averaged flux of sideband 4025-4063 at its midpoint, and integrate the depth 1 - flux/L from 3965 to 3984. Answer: 5.10 Angstrom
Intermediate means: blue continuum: 19.3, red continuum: 30.9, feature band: 18.6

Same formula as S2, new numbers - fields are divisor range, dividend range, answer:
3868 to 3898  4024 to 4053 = 1.83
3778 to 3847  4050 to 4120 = 2.03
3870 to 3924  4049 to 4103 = 1.70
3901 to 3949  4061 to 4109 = 1.79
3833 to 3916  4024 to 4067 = 1.81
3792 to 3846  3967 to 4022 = 1.80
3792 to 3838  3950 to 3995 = 1.43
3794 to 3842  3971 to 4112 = 2.04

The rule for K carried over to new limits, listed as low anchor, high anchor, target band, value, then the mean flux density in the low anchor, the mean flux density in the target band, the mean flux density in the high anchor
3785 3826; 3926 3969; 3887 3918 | -0.193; 18.5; 21.1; 17.3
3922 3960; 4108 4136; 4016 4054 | -0.232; 17.9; 31.4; 32.2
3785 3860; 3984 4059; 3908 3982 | 0.338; 16.9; 18.6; 30.8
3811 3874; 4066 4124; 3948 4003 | 0.047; 16.6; 23.3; 31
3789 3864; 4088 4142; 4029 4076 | -0.090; 16.8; 30.6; 31.4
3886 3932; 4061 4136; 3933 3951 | 0.278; 19.8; 16.9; 31.1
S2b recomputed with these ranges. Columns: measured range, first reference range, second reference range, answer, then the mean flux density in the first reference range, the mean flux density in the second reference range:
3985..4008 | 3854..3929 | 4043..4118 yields -3.21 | 19.5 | 30.8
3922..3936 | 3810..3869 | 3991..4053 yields 5.79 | 16.5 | 31.2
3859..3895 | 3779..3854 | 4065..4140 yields 3.72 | 17.4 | 31.3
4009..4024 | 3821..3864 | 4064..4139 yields -3.97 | 15.5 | 31.2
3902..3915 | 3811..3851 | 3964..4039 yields -0.81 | 15.6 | 27.3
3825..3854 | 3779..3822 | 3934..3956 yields 6.56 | 19.3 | 19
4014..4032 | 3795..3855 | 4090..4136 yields -3.77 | 16.6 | 31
